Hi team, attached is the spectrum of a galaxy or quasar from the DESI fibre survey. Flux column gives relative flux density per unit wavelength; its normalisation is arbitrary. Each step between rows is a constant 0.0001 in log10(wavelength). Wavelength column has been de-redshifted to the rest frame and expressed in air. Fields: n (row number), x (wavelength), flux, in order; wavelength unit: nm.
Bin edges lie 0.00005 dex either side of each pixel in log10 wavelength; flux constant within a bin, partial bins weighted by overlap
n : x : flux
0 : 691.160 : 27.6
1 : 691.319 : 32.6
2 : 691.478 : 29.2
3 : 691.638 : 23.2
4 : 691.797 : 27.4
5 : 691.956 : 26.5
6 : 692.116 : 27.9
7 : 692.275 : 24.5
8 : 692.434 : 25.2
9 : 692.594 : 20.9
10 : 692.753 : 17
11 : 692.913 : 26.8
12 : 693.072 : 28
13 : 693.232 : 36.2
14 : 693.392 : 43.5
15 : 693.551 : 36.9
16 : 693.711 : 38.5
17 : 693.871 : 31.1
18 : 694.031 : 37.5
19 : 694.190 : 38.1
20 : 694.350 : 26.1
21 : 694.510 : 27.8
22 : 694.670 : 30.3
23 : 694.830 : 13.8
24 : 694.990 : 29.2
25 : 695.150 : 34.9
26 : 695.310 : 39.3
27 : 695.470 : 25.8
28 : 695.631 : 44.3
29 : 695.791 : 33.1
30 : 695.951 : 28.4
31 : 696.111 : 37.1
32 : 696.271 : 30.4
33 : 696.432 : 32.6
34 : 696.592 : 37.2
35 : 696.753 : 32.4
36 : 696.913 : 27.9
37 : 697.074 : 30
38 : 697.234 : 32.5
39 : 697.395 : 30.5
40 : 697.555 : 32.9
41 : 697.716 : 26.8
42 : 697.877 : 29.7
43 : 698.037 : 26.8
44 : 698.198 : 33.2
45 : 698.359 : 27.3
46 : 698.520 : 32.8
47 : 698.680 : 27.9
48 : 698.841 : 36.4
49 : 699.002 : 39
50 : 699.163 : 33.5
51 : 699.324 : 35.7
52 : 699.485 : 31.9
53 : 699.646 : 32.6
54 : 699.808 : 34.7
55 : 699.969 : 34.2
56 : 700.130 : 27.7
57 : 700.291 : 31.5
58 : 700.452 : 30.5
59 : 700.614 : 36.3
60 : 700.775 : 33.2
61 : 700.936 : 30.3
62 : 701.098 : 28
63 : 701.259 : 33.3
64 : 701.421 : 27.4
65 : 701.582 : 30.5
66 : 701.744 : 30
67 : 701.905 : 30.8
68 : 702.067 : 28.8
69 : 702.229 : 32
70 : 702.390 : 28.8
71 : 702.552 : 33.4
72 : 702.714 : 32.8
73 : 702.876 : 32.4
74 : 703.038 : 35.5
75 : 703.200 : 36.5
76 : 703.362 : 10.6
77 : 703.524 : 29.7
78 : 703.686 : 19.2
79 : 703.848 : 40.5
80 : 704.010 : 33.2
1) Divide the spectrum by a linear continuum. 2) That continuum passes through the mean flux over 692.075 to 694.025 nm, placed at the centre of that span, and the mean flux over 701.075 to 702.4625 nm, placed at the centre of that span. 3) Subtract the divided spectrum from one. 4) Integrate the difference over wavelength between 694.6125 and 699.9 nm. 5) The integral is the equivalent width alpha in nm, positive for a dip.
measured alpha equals -0.32 nm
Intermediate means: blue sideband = 30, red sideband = 30.1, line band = 31.9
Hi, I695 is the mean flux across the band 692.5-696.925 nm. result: 31.6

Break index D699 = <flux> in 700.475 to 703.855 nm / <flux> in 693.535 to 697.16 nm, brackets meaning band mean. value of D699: 0.94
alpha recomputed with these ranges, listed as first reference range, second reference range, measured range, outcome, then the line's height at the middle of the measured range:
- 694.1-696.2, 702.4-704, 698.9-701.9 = -0.16 nm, 30.6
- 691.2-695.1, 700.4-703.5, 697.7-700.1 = -0.17 nm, 30.1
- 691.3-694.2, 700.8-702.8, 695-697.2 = -0.23 nm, 30.1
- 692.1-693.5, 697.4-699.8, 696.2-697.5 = -0.04 nm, 30.7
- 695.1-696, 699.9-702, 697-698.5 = 0.14 nm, 33.1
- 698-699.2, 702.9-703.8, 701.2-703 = -0.16 nm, 28.5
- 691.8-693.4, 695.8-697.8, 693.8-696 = -0.15 nm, 29.5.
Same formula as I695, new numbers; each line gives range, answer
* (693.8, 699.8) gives 31.8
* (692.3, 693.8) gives 30.1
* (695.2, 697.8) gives 32.6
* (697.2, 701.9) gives 31.6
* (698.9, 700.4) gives 33.4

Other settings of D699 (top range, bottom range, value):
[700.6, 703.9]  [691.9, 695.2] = 1.02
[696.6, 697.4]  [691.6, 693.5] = 1.14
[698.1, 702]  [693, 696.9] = 0.97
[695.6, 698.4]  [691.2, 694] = 1.08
